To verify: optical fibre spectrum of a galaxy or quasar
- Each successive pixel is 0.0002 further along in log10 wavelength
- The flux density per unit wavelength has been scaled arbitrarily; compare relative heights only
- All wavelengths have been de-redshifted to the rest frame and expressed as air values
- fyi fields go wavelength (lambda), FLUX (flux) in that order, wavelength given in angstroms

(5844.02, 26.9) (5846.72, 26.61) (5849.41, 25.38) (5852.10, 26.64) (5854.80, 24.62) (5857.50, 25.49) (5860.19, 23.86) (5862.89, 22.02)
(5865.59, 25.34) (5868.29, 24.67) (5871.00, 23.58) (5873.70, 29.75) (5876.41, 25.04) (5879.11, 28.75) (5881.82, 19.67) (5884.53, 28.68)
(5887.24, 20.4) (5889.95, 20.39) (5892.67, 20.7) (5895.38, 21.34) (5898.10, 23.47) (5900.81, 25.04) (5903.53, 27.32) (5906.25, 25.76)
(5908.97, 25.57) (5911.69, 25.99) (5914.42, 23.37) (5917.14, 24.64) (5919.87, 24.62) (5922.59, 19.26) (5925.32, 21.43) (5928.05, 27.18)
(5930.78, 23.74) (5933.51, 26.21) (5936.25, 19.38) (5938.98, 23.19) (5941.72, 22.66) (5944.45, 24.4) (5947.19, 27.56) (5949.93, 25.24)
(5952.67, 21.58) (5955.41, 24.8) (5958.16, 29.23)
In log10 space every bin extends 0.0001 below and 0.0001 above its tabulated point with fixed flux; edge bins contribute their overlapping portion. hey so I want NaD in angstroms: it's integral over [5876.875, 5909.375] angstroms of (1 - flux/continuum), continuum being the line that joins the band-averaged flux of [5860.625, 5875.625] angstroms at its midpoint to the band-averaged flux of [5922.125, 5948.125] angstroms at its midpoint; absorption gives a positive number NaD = 0.7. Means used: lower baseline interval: 25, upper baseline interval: 23.6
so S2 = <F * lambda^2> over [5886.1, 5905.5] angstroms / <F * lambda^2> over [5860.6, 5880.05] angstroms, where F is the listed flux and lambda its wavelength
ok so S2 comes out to 0.90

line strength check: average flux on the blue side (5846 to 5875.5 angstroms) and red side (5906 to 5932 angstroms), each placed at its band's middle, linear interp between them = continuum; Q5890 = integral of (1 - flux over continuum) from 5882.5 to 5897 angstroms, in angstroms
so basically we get 1.5 angstroms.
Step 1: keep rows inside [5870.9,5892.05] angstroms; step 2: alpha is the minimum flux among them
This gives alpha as 19.67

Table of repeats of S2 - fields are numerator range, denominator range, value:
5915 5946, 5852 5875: 0.96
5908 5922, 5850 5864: 1.02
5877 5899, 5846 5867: 0.93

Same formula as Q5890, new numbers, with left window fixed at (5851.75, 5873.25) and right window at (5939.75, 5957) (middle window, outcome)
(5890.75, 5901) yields 1.0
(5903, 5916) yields -0.5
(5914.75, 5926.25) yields 0.9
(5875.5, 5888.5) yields 0.0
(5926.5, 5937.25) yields 0.1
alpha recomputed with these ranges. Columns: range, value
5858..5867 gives 22.02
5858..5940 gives 19.26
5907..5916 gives 23.37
